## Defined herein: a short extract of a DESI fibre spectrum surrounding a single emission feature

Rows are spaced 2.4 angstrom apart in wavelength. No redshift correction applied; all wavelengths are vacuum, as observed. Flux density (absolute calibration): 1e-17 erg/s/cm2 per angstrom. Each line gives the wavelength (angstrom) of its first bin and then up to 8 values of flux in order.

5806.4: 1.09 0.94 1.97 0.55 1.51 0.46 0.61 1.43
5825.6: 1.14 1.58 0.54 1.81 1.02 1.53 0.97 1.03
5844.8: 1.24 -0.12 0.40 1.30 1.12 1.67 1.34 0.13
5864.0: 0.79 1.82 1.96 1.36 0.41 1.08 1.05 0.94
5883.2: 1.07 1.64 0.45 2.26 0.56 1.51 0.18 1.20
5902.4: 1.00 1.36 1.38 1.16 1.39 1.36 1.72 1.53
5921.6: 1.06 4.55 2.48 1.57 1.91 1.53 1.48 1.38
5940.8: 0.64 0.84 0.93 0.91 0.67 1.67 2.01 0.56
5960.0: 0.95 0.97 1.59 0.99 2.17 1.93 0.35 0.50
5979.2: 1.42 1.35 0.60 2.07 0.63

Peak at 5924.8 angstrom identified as [O III]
